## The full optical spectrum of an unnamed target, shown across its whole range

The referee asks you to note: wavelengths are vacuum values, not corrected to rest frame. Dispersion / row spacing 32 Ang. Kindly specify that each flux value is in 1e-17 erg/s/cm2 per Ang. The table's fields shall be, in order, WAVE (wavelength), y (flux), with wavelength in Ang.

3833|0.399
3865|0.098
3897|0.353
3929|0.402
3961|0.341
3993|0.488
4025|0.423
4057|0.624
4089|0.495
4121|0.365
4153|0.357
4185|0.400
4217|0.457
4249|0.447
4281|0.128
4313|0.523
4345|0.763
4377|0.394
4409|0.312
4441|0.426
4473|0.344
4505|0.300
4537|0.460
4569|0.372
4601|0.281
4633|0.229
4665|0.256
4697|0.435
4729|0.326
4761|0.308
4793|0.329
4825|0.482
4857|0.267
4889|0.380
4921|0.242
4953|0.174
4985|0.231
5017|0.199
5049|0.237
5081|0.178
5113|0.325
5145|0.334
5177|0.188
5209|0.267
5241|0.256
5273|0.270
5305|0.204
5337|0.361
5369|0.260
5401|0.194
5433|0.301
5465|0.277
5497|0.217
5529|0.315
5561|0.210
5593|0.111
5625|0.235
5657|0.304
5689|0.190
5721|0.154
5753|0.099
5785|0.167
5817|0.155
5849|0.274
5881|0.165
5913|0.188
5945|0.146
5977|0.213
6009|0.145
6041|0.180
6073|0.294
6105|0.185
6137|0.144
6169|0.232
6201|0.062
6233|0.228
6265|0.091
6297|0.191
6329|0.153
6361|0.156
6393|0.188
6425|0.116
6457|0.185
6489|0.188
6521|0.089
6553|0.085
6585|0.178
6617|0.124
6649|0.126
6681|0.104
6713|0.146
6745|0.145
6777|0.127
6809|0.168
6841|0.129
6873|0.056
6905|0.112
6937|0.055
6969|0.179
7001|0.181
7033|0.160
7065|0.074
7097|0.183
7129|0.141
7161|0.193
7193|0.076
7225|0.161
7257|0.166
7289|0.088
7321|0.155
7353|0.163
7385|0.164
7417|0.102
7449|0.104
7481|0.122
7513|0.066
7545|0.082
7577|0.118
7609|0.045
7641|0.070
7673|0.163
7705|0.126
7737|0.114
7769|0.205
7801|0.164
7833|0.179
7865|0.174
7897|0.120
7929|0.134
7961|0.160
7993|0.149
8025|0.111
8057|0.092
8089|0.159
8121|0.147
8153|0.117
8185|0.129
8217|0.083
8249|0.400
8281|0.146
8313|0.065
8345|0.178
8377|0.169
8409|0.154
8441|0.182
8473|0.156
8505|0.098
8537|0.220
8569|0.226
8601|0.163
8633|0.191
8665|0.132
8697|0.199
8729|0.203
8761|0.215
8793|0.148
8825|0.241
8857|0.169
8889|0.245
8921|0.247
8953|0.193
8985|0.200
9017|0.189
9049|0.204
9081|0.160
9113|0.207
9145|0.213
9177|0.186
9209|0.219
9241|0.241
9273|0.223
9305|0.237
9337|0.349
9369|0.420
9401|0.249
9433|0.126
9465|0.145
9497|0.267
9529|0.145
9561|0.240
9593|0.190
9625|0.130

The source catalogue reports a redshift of 1.215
